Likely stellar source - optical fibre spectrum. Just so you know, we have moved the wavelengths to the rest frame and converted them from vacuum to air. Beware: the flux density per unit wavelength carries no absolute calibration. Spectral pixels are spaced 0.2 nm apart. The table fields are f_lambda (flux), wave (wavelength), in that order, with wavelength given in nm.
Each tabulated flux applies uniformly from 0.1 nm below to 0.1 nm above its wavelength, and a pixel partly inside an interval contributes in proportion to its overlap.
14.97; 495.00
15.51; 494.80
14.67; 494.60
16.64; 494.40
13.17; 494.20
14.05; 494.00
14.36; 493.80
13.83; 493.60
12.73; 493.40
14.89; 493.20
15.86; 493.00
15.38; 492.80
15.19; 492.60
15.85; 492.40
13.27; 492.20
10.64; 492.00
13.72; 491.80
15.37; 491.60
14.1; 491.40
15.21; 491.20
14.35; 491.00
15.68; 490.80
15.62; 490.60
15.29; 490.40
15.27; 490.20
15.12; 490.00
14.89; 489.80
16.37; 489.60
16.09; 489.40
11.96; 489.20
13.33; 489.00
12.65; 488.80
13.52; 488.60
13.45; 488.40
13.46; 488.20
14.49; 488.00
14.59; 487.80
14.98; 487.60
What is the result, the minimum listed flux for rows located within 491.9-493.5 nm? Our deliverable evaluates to 10.64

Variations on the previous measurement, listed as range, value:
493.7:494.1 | 14.05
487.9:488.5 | 13.45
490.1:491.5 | 14.1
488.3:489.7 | 11.96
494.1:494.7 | 13.17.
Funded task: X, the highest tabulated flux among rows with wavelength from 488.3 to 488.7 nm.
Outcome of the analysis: 13.52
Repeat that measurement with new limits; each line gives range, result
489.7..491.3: 15.68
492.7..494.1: 15.86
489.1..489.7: 16.37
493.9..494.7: 16.64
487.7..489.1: 14.59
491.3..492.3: 15.37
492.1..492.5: 15.85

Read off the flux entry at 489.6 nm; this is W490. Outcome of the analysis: 16.37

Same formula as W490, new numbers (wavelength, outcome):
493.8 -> 14.36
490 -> 15.12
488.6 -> 13.52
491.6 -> 15.37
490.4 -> 15.29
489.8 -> 14.89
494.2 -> 13.17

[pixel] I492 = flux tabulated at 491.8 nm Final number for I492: 13.72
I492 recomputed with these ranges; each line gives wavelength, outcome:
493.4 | 12.73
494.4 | 16.64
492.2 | 13.27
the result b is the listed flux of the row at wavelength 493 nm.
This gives 15.86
